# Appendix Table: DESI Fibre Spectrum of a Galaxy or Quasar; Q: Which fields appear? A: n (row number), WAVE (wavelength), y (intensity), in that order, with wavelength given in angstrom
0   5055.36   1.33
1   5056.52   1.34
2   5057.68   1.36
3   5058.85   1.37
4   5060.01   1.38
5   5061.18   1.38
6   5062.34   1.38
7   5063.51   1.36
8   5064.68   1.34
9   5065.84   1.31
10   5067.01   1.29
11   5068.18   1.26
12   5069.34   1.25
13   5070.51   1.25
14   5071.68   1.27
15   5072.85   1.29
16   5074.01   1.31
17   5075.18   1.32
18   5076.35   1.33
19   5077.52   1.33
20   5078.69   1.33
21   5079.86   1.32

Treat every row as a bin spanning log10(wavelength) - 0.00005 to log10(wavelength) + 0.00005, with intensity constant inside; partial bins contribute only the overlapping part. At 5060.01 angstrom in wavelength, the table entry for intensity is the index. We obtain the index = 1.38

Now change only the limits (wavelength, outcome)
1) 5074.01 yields 1.31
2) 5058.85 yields 1.37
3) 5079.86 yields 1.32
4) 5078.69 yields 1.33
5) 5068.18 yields 1.26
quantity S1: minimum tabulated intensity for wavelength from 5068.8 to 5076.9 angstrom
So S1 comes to 1.25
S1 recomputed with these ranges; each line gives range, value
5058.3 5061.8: 1.37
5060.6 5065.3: 1.34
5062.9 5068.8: 1.26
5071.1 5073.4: 1.27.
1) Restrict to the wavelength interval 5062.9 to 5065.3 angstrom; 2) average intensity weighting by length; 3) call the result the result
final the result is 1.35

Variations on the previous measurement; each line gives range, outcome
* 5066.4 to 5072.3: 1.26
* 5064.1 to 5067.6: 1.31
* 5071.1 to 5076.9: 1.3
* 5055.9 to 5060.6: 1.36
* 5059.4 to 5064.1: 1.37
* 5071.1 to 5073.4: 1.28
